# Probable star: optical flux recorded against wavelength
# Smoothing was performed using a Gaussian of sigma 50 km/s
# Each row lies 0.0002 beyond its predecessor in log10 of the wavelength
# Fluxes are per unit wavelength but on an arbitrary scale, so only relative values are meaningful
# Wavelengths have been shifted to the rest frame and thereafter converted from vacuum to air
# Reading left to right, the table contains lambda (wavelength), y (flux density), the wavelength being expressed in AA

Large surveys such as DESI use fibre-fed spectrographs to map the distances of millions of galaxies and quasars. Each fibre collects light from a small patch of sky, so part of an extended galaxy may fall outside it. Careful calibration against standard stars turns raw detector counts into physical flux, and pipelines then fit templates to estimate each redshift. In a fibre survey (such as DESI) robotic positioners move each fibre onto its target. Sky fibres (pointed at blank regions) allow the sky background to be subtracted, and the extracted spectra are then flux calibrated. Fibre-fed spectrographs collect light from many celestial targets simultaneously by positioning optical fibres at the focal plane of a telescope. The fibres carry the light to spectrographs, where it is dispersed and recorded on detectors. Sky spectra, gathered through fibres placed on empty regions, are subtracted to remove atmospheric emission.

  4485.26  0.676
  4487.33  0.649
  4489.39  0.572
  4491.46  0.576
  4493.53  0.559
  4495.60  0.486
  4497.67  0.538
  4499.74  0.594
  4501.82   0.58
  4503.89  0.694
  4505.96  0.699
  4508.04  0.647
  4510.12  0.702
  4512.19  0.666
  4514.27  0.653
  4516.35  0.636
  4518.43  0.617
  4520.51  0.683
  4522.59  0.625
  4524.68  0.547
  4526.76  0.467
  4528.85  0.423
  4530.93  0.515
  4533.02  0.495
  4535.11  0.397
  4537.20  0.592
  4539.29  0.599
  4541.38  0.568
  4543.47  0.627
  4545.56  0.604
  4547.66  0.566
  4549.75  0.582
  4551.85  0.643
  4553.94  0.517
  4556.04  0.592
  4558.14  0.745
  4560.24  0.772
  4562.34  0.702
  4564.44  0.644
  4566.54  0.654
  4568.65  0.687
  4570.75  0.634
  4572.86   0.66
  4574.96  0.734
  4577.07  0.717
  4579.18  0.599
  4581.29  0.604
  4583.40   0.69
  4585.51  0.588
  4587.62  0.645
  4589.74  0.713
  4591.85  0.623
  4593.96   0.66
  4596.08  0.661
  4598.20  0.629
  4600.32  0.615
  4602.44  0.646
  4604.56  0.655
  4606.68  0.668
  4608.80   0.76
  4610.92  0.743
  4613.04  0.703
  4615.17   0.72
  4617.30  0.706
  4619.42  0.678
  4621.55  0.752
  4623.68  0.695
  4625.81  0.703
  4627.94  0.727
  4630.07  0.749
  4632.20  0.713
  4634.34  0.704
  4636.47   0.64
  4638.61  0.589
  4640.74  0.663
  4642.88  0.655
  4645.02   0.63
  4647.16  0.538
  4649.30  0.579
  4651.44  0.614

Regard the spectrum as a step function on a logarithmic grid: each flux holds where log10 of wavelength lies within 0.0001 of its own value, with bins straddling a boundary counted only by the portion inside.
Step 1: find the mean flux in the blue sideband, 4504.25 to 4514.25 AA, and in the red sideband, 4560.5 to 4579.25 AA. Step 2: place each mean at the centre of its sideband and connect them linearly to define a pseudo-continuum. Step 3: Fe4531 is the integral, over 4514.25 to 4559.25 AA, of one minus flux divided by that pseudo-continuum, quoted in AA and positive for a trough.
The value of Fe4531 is 6.8 AA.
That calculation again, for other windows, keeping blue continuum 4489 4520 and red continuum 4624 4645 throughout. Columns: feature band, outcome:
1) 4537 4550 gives 0.90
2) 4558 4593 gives -0.96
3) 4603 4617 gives -0.78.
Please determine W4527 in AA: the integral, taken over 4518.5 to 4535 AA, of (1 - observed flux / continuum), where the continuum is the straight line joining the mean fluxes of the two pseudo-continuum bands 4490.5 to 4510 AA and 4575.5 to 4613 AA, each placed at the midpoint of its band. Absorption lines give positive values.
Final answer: 2.3 AA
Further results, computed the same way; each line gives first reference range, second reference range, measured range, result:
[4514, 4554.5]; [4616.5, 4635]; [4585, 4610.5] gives 0.40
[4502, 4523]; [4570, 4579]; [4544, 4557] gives 1.67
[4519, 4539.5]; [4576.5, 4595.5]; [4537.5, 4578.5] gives -3.58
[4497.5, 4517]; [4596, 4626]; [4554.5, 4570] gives -0.23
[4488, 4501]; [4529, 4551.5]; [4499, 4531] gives -3.30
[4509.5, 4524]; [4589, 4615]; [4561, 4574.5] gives -0.08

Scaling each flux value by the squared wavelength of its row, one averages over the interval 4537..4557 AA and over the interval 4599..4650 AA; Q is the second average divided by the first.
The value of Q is 1.19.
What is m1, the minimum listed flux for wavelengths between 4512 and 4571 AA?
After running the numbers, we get 0.397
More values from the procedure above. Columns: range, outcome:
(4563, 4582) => 0.599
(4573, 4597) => 0.588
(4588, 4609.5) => 0.615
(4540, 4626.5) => 0.517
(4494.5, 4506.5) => 0.486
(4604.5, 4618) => 0.655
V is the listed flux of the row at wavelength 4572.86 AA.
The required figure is 0.66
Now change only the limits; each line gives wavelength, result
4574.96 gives 0.734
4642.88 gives 0.655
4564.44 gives 0.644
